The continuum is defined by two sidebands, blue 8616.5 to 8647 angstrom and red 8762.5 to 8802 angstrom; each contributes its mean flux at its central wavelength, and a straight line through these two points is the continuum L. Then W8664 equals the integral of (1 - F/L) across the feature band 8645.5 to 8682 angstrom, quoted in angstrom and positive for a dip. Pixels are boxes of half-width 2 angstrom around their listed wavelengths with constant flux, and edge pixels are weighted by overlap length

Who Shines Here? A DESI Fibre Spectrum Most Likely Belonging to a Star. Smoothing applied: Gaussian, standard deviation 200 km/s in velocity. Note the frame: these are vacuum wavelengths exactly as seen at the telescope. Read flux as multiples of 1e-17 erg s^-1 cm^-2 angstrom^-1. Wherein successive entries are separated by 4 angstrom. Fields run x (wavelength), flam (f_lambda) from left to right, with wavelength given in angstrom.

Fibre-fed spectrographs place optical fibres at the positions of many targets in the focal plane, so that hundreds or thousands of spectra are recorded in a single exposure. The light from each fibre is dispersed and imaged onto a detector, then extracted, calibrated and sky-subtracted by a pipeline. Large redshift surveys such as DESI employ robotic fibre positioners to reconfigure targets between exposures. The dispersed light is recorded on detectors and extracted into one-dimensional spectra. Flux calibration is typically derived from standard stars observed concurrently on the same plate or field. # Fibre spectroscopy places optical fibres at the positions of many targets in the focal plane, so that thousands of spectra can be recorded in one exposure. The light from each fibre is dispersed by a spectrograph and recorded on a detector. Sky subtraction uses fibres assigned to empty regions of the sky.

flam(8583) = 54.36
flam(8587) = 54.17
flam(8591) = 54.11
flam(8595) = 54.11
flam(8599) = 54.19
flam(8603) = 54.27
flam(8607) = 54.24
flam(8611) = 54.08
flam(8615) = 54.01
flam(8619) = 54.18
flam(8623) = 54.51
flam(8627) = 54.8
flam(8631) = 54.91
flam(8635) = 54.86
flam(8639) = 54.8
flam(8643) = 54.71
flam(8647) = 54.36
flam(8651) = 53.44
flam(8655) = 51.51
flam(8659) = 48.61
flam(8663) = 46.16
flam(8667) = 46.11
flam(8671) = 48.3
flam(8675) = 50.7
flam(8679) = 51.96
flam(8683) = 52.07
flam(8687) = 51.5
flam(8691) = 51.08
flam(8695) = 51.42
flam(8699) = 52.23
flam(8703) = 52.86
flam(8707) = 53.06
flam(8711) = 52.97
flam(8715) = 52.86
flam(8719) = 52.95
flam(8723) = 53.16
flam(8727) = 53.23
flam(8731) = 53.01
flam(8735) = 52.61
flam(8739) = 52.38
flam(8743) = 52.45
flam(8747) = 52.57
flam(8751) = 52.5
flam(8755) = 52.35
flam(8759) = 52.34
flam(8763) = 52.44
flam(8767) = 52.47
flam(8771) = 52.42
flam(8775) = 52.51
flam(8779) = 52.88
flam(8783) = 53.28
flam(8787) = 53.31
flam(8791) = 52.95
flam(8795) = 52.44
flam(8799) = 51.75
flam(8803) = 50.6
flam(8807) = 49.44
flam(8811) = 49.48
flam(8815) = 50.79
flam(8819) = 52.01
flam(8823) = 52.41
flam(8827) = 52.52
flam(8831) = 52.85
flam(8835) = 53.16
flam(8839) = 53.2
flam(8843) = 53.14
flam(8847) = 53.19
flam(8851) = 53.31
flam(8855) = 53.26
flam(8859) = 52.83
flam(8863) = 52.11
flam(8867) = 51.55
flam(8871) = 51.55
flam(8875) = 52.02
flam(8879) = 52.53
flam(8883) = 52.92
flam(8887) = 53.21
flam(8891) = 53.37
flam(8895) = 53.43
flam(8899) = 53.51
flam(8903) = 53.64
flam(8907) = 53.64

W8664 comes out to 2.8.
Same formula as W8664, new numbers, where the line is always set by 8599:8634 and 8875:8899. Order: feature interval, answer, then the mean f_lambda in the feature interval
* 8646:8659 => 0.5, 52.3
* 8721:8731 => 0.1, 53.2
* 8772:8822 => 1.6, 51.8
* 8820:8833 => 0.2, 52.5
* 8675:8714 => 1.4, 52.1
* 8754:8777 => 0.5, 52.4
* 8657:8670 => 1.7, 47.1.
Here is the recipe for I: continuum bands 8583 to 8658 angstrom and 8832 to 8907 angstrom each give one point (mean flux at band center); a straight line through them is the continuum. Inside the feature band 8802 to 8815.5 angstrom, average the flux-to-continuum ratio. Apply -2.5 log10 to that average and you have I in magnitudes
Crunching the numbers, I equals 0.07 mag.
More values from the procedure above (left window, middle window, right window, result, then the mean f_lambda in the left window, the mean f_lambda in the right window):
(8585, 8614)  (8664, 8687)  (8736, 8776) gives 0.074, 54.2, 52.4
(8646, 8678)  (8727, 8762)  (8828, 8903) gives -0.032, 49.8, 52.9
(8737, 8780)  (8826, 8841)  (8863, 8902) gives -0.008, 52.5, 52.7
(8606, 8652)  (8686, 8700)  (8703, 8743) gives 0.039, 54.4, 52.9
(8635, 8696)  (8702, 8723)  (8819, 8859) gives -0.026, 51.2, 52.9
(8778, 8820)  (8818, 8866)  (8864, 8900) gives -0.013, 51.7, 52.6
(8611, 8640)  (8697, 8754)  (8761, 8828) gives 0.005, 54.5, 52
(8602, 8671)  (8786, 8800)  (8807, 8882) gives -0.005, 52.8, 52.3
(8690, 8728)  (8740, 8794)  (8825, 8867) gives 0.002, 52.6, 52.9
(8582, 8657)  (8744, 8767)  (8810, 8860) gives 0.014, 54.2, 52.5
